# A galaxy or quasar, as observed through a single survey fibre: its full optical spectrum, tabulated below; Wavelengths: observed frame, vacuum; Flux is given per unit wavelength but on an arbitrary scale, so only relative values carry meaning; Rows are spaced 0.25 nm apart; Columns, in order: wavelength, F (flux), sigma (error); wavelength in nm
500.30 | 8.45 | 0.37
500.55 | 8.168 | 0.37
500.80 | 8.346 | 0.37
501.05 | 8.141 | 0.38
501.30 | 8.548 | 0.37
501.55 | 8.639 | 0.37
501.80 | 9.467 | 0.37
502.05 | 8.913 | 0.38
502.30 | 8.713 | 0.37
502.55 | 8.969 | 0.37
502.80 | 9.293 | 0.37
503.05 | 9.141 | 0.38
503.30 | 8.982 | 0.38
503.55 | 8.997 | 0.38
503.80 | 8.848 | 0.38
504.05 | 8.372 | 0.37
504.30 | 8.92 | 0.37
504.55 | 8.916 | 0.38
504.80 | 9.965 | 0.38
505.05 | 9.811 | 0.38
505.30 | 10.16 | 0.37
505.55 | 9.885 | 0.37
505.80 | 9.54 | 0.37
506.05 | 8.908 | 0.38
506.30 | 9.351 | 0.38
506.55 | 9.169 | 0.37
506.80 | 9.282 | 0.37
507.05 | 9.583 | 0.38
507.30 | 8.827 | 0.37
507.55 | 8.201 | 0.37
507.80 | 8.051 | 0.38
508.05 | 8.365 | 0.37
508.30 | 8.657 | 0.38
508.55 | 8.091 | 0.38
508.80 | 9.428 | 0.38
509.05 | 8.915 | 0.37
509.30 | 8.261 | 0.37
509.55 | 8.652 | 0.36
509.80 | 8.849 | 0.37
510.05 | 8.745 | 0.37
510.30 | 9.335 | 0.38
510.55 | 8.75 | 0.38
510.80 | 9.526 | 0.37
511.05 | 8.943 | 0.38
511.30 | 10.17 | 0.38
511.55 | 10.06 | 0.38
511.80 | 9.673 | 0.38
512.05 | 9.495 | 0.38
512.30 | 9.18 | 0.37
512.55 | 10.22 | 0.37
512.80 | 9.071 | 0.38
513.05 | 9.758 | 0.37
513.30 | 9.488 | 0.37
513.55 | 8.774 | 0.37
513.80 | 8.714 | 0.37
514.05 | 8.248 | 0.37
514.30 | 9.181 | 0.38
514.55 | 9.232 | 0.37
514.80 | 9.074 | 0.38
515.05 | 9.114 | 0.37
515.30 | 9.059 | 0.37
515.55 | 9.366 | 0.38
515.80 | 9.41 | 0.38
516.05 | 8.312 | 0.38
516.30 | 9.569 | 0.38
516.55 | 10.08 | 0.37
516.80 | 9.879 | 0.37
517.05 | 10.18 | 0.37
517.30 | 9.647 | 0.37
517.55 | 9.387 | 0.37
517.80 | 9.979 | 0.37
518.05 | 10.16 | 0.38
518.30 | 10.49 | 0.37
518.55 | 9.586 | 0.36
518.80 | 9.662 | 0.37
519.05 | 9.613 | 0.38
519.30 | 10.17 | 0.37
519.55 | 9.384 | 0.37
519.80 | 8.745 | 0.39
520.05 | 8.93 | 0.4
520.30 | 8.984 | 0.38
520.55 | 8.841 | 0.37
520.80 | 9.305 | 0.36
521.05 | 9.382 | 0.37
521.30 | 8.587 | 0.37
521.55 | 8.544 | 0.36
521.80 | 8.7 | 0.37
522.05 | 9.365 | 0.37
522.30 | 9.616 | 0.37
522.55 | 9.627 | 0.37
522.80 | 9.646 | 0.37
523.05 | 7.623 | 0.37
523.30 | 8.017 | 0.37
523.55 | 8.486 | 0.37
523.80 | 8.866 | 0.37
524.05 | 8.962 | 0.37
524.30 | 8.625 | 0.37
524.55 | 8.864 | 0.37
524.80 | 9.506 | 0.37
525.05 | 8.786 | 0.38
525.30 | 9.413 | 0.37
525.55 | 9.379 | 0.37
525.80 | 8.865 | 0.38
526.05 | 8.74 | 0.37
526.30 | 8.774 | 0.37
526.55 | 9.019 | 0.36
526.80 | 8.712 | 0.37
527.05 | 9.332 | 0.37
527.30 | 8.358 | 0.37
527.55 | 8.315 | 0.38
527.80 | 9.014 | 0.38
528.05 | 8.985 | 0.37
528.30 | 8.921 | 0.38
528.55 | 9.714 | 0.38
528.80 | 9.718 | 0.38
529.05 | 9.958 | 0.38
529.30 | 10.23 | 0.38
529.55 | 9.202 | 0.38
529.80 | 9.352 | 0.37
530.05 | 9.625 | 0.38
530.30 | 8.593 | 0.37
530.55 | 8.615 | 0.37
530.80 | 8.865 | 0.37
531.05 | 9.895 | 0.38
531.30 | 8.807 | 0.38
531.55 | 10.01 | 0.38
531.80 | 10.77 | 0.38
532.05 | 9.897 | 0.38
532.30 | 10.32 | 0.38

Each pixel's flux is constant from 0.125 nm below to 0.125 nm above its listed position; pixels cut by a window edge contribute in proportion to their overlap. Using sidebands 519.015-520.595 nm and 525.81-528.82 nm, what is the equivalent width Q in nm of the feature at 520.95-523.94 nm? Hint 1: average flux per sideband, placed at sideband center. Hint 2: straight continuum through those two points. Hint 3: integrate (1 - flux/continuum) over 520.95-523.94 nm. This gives 0.09 nm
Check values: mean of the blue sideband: 9.24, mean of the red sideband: 8.94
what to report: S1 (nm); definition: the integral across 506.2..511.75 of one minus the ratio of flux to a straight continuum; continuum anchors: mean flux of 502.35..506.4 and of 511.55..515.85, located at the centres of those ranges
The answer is 0.168 nm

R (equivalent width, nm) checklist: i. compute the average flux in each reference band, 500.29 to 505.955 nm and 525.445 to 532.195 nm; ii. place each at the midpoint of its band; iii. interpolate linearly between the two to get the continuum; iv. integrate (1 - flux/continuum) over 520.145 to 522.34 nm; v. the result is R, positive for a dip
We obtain 0.04 nm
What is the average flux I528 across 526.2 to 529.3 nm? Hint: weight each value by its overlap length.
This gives 9.12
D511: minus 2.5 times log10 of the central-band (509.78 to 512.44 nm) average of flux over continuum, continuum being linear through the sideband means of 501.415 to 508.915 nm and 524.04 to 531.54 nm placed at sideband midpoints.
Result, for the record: -0.03 mag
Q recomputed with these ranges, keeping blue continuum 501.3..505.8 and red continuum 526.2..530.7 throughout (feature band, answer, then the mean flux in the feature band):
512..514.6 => -0.01 nm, 9.21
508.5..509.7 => 0.06 nm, 8.71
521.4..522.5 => 0.01 nm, 9.08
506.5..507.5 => 0.00 nm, 9.14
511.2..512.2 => -0.07 nm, 9.82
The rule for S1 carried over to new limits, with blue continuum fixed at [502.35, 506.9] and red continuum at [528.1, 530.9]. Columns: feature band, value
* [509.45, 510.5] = 0.04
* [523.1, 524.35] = 0.11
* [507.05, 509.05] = 0.14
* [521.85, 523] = -0.01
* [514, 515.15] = 0.03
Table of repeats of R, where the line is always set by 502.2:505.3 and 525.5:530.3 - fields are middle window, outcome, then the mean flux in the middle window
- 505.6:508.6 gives 0.081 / 8.88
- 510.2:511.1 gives -0.002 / 9.15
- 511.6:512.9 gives -0.062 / 9.57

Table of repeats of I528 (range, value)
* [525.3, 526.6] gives 9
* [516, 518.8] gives 9.79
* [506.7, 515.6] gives 9.06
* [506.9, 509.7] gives 8.65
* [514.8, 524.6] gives 9.25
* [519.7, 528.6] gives 8.93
